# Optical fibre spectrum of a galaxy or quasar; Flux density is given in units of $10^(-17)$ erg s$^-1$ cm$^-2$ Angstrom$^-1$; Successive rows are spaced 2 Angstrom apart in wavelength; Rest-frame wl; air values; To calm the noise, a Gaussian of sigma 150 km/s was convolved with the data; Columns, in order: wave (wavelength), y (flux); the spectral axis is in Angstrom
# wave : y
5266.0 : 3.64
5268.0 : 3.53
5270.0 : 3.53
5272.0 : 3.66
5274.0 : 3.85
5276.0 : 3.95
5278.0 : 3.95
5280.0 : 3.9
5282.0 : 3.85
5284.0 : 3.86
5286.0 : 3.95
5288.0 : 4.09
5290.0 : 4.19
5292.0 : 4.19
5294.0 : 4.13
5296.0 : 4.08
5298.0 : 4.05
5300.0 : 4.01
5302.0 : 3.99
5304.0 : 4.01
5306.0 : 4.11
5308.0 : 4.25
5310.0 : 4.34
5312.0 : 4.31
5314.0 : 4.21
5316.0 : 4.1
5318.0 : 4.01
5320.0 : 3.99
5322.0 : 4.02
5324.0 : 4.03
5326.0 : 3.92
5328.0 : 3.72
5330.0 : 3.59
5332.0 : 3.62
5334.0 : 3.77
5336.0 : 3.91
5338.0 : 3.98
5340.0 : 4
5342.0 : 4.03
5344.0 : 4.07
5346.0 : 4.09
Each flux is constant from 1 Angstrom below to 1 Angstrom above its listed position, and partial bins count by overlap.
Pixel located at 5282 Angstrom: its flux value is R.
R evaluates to 3.85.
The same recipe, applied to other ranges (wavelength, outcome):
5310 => 4.34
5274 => 3.85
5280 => 3.9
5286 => 3.95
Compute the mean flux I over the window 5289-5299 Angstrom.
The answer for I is 4.13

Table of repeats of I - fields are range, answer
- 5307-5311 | 4.29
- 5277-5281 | 3.92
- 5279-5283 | 3.88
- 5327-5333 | 3.64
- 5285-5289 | 4.02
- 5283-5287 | 3.91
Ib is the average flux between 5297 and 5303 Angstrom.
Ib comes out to 4.02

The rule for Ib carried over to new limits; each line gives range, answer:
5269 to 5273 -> 3.59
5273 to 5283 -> 3.9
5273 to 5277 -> 3.9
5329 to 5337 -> 3.72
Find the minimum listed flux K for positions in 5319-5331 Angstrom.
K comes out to 3.59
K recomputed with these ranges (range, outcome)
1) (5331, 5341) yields 3.62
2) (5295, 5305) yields 3.99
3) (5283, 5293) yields 3.86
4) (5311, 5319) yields 4.01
